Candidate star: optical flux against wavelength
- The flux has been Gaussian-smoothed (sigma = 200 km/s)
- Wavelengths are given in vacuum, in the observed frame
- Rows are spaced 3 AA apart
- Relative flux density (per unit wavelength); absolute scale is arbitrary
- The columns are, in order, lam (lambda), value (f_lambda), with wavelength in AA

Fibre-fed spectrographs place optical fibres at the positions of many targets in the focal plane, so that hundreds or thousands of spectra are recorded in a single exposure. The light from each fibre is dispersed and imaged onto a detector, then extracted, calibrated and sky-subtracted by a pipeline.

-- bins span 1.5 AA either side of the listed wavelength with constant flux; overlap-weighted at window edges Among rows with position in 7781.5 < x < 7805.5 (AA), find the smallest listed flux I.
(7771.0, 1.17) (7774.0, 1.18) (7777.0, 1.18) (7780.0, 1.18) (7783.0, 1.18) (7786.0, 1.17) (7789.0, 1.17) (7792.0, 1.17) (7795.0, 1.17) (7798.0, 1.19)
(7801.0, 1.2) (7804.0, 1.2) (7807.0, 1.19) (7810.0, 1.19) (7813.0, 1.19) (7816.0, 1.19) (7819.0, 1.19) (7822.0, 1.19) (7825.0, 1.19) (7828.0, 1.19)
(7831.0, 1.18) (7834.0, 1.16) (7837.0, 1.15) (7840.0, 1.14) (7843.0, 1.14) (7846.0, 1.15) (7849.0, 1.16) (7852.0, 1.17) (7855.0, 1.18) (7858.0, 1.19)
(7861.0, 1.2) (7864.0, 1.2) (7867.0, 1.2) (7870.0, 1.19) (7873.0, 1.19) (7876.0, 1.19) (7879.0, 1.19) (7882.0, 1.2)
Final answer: 1.17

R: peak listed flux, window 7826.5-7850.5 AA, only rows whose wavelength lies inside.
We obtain 1.19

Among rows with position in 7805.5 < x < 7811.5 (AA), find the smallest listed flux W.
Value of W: 1.19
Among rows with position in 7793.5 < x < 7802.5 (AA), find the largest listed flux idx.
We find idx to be 1.2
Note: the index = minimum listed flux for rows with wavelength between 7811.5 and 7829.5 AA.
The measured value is 1.19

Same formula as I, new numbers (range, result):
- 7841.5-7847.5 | 1.14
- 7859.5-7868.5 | 1.2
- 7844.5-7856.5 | 1.15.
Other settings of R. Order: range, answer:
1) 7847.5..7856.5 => 1.18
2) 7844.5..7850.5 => 1.16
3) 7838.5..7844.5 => 1.14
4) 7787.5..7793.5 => 1.17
